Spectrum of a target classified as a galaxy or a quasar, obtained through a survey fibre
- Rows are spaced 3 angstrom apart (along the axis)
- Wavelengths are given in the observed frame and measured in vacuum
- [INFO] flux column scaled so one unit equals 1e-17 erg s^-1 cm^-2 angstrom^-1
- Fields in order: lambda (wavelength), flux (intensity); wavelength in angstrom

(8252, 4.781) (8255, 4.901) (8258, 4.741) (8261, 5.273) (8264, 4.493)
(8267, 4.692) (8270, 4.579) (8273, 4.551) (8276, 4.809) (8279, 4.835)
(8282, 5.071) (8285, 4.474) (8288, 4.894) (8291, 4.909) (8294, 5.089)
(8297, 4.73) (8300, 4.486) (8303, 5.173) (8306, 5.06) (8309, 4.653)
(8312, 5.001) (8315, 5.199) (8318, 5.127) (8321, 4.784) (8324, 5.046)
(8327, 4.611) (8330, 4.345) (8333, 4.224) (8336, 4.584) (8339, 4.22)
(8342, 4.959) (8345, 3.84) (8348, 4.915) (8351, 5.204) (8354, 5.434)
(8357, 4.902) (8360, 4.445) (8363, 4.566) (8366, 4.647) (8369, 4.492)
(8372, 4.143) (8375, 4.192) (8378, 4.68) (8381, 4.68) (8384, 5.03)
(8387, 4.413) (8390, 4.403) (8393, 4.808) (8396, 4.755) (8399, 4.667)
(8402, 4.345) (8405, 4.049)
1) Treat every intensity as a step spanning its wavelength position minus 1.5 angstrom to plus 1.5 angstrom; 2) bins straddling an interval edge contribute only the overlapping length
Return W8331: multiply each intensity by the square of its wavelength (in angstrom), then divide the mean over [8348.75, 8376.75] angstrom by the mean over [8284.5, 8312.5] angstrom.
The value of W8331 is 0.98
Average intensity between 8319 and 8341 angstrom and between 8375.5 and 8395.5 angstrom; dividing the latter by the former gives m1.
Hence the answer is 1.02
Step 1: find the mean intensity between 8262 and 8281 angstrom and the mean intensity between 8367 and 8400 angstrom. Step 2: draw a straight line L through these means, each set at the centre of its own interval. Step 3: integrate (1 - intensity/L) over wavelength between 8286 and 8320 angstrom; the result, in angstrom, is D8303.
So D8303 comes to -2.0 angstrom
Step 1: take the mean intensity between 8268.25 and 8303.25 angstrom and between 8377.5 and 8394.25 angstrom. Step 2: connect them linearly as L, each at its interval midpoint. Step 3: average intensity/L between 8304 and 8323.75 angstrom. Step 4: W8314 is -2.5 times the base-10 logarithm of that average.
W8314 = -0.05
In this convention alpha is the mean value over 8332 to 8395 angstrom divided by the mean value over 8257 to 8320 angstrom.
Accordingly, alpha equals 0.95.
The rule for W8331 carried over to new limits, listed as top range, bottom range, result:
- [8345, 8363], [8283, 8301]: 1.03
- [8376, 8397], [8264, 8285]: 1.02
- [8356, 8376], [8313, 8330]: 0.92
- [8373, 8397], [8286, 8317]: 0.96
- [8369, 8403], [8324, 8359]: 0.99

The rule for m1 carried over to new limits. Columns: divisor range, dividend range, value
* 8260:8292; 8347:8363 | 1.04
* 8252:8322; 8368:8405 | 0.93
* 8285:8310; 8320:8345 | 0.94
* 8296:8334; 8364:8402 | 0.95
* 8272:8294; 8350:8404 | 0.96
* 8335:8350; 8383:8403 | 1.02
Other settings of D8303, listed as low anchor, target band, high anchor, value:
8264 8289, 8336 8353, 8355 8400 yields 0.0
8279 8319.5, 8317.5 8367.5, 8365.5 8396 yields 0.3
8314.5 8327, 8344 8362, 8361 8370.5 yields -0.5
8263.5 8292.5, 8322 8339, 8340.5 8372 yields 0.7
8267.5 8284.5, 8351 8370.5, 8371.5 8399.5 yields -0.7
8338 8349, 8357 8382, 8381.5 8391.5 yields 0.3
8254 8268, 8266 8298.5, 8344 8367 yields 0.2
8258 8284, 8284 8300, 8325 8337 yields -0.5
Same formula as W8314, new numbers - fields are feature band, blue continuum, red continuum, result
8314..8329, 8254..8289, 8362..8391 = -0.06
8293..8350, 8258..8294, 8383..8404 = 0.00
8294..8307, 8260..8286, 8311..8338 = -0.03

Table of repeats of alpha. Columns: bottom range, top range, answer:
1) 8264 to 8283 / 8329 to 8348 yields 0.93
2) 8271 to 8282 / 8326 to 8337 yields 0.93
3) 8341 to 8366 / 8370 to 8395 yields 0.95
